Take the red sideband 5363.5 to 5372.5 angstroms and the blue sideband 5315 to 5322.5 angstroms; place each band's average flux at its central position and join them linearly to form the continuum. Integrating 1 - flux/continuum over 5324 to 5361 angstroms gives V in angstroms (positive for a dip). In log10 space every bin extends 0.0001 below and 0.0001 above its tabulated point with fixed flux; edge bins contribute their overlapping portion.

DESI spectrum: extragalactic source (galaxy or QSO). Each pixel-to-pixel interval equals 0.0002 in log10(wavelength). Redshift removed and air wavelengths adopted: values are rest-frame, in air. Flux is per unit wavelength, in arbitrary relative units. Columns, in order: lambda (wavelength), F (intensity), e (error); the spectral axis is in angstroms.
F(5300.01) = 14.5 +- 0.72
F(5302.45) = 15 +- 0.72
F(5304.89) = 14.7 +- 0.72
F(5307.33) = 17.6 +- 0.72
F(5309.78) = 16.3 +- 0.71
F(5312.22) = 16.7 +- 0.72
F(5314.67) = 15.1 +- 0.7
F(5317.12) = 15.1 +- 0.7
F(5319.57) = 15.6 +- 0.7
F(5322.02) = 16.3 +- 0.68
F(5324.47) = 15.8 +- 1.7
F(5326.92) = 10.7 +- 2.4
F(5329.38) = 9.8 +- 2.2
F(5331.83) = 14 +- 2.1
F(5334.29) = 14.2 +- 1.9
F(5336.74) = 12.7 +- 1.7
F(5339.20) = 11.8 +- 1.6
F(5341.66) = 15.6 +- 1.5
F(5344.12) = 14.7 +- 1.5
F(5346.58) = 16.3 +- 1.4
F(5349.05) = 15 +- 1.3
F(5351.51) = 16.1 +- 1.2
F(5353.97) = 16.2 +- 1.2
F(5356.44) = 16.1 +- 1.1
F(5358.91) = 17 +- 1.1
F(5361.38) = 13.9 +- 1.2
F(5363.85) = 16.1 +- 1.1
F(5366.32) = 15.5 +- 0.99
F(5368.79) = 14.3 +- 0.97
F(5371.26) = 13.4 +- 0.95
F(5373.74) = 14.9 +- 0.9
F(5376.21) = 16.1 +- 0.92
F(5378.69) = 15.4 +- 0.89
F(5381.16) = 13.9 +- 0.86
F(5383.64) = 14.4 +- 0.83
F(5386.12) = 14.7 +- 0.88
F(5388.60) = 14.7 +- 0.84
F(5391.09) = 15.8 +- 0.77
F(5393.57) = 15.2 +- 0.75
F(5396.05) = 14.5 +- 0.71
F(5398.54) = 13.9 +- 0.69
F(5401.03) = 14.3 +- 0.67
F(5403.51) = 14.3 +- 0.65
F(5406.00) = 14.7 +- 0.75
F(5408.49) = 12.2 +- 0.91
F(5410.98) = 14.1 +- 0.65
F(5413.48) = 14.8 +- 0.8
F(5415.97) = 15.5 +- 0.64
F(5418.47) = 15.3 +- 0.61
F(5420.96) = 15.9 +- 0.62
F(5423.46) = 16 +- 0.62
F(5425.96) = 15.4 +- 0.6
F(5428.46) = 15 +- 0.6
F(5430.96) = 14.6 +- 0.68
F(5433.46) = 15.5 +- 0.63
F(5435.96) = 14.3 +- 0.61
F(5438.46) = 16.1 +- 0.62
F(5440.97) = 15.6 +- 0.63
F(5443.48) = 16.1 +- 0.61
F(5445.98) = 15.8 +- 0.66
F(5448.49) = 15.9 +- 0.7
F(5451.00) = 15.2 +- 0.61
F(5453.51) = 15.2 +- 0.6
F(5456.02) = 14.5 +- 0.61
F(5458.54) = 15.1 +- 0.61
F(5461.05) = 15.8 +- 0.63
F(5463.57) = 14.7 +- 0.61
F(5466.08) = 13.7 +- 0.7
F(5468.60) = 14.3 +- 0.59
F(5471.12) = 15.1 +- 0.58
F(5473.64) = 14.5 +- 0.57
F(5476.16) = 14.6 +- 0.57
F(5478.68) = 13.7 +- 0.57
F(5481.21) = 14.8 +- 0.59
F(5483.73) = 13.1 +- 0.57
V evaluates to 1.8 angstroms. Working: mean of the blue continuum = 15.5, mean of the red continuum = 14.7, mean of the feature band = 14.4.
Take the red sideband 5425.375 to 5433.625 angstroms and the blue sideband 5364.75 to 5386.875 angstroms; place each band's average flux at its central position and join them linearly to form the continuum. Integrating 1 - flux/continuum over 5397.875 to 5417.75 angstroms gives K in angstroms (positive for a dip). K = 0.9 angstroms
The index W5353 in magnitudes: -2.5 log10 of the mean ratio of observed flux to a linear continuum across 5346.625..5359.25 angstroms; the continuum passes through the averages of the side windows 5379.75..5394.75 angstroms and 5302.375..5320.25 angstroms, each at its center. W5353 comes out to -0.05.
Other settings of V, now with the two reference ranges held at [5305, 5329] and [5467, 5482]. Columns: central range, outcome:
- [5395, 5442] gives -0.3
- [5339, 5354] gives -0.2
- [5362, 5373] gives 0.2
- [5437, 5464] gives -1.6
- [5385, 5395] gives -0.1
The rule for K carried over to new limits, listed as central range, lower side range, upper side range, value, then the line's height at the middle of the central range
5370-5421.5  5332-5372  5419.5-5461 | 1.74 angstroms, 15.2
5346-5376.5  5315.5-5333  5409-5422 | -2.30 angstroms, 14.3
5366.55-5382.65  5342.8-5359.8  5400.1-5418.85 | 0.59 angstroms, 15.3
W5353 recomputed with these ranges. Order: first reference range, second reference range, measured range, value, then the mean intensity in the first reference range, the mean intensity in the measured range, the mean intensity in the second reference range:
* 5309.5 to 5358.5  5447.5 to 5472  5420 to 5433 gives -0.035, 14.7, 15.4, 14.9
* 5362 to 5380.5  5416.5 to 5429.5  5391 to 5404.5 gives 0.051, 15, 14.6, 15.5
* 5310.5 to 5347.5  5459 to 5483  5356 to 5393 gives -0.050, 14.3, 15.1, 14.6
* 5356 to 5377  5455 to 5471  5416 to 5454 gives -0.044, 15.2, 15.5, 14.7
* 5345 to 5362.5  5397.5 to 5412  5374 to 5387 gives -0.008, 15.8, 14.9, 13.9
